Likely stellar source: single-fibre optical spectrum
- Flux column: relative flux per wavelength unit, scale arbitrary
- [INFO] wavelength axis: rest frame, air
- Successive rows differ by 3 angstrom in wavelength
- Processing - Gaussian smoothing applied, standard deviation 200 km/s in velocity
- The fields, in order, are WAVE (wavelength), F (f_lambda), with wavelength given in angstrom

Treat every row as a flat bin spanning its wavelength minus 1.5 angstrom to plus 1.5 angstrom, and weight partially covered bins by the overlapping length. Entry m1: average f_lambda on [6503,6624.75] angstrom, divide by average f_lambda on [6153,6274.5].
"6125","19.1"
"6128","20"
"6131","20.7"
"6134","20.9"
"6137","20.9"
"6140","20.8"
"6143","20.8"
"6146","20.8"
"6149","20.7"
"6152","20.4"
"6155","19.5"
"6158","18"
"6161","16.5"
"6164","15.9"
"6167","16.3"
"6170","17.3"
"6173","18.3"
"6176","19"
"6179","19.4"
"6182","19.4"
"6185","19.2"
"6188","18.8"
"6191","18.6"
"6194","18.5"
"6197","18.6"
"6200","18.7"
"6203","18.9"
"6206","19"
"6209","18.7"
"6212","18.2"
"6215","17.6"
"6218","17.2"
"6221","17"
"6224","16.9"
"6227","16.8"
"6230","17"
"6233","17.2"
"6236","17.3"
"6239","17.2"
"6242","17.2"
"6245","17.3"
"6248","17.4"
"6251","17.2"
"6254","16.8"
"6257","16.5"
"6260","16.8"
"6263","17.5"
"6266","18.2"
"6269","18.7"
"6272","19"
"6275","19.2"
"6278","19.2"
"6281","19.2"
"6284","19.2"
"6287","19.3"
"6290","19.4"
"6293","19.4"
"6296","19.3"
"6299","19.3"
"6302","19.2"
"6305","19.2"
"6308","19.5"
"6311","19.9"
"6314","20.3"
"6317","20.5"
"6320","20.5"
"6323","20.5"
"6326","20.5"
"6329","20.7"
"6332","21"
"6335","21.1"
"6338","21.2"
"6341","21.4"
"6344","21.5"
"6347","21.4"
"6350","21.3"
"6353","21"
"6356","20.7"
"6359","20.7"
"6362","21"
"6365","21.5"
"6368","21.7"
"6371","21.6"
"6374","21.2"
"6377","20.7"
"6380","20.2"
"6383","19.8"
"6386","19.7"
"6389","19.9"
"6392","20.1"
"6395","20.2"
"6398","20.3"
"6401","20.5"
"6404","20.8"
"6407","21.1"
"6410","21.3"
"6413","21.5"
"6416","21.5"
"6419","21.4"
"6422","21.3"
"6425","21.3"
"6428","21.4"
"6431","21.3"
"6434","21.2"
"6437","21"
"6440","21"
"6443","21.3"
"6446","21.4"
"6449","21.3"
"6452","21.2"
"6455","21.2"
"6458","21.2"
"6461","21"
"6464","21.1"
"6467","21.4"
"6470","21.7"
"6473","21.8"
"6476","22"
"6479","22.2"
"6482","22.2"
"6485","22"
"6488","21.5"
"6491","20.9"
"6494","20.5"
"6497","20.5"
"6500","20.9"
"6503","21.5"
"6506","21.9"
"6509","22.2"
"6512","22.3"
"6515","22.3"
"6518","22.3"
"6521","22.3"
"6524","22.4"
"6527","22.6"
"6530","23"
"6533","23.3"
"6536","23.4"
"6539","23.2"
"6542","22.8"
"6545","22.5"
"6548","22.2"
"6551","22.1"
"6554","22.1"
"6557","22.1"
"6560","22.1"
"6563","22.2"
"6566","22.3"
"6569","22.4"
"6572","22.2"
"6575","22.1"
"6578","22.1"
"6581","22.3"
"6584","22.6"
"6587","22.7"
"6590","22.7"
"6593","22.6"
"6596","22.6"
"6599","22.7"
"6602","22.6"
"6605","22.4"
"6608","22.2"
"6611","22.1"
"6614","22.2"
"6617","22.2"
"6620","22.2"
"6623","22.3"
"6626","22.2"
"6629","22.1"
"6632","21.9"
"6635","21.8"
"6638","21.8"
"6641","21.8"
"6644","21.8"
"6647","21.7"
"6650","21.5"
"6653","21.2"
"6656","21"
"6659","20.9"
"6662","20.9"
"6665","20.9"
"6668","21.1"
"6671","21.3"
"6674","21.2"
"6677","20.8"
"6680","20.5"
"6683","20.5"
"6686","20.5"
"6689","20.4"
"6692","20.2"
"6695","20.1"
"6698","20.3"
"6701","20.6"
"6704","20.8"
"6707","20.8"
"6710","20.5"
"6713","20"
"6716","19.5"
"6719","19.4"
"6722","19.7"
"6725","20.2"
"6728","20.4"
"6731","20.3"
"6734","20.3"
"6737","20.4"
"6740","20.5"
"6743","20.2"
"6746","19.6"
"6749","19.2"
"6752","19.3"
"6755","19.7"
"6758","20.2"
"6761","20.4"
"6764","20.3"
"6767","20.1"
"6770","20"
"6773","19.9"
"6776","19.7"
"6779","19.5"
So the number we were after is 1.3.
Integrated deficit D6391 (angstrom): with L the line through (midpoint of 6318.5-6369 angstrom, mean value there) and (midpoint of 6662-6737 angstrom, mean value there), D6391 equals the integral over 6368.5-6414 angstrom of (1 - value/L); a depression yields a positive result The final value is 0.8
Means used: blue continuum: 21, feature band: 20.6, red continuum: 20.4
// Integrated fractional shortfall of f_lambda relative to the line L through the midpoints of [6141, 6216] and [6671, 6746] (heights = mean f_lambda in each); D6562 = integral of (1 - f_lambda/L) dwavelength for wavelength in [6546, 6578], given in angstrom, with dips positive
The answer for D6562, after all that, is -3.7 angstrom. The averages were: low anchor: 18.7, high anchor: 20.3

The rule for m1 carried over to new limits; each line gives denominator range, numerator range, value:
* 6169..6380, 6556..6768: 1.11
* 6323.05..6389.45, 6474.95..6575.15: 1.06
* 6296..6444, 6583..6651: 1.07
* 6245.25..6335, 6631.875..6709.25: 1.10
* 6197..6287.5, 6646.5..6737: 1.15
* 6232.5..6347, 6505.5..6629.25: 1.17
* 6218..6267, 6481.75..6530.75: 1.27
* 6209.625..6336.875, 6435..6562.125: 1.17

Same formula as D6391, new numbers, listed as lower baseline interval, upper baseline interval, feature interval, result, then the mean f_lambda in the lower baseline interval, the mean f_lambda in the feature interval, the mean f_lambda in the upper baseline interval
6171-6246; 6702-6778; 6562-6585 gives -3.4 angstrom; 18.1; 22.3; 20.1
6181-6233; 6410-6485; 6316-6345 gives -1.5 angstrom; 18.1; 20.9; 21.4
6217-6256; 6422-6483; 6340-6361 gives -1.9 angstrom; 17.1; 21.1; 21.4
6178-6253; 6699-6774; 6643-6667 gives -1.8 angstrom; 18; 21.2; 20.1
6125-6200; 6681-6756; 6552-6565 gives -1.5 angstrom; 19.1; 22.1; 20.1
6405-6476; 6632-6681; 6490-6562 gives -2.9 angstrom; 21.3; 22.2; 21.3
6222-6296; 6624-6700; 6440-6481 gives -4.0 angstrom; 17.9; 21.4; 21.1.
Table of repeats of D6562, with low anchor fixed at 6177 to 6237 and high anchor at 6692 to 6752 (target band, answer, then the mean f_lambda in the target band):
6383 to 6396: -0.7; 19.9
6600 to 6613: -1.7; 22.3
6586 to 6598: -1.8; 22.7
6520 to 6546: -4.6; 22.9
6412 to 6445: -4.0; 21.3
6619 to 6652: -3.5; 21.9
